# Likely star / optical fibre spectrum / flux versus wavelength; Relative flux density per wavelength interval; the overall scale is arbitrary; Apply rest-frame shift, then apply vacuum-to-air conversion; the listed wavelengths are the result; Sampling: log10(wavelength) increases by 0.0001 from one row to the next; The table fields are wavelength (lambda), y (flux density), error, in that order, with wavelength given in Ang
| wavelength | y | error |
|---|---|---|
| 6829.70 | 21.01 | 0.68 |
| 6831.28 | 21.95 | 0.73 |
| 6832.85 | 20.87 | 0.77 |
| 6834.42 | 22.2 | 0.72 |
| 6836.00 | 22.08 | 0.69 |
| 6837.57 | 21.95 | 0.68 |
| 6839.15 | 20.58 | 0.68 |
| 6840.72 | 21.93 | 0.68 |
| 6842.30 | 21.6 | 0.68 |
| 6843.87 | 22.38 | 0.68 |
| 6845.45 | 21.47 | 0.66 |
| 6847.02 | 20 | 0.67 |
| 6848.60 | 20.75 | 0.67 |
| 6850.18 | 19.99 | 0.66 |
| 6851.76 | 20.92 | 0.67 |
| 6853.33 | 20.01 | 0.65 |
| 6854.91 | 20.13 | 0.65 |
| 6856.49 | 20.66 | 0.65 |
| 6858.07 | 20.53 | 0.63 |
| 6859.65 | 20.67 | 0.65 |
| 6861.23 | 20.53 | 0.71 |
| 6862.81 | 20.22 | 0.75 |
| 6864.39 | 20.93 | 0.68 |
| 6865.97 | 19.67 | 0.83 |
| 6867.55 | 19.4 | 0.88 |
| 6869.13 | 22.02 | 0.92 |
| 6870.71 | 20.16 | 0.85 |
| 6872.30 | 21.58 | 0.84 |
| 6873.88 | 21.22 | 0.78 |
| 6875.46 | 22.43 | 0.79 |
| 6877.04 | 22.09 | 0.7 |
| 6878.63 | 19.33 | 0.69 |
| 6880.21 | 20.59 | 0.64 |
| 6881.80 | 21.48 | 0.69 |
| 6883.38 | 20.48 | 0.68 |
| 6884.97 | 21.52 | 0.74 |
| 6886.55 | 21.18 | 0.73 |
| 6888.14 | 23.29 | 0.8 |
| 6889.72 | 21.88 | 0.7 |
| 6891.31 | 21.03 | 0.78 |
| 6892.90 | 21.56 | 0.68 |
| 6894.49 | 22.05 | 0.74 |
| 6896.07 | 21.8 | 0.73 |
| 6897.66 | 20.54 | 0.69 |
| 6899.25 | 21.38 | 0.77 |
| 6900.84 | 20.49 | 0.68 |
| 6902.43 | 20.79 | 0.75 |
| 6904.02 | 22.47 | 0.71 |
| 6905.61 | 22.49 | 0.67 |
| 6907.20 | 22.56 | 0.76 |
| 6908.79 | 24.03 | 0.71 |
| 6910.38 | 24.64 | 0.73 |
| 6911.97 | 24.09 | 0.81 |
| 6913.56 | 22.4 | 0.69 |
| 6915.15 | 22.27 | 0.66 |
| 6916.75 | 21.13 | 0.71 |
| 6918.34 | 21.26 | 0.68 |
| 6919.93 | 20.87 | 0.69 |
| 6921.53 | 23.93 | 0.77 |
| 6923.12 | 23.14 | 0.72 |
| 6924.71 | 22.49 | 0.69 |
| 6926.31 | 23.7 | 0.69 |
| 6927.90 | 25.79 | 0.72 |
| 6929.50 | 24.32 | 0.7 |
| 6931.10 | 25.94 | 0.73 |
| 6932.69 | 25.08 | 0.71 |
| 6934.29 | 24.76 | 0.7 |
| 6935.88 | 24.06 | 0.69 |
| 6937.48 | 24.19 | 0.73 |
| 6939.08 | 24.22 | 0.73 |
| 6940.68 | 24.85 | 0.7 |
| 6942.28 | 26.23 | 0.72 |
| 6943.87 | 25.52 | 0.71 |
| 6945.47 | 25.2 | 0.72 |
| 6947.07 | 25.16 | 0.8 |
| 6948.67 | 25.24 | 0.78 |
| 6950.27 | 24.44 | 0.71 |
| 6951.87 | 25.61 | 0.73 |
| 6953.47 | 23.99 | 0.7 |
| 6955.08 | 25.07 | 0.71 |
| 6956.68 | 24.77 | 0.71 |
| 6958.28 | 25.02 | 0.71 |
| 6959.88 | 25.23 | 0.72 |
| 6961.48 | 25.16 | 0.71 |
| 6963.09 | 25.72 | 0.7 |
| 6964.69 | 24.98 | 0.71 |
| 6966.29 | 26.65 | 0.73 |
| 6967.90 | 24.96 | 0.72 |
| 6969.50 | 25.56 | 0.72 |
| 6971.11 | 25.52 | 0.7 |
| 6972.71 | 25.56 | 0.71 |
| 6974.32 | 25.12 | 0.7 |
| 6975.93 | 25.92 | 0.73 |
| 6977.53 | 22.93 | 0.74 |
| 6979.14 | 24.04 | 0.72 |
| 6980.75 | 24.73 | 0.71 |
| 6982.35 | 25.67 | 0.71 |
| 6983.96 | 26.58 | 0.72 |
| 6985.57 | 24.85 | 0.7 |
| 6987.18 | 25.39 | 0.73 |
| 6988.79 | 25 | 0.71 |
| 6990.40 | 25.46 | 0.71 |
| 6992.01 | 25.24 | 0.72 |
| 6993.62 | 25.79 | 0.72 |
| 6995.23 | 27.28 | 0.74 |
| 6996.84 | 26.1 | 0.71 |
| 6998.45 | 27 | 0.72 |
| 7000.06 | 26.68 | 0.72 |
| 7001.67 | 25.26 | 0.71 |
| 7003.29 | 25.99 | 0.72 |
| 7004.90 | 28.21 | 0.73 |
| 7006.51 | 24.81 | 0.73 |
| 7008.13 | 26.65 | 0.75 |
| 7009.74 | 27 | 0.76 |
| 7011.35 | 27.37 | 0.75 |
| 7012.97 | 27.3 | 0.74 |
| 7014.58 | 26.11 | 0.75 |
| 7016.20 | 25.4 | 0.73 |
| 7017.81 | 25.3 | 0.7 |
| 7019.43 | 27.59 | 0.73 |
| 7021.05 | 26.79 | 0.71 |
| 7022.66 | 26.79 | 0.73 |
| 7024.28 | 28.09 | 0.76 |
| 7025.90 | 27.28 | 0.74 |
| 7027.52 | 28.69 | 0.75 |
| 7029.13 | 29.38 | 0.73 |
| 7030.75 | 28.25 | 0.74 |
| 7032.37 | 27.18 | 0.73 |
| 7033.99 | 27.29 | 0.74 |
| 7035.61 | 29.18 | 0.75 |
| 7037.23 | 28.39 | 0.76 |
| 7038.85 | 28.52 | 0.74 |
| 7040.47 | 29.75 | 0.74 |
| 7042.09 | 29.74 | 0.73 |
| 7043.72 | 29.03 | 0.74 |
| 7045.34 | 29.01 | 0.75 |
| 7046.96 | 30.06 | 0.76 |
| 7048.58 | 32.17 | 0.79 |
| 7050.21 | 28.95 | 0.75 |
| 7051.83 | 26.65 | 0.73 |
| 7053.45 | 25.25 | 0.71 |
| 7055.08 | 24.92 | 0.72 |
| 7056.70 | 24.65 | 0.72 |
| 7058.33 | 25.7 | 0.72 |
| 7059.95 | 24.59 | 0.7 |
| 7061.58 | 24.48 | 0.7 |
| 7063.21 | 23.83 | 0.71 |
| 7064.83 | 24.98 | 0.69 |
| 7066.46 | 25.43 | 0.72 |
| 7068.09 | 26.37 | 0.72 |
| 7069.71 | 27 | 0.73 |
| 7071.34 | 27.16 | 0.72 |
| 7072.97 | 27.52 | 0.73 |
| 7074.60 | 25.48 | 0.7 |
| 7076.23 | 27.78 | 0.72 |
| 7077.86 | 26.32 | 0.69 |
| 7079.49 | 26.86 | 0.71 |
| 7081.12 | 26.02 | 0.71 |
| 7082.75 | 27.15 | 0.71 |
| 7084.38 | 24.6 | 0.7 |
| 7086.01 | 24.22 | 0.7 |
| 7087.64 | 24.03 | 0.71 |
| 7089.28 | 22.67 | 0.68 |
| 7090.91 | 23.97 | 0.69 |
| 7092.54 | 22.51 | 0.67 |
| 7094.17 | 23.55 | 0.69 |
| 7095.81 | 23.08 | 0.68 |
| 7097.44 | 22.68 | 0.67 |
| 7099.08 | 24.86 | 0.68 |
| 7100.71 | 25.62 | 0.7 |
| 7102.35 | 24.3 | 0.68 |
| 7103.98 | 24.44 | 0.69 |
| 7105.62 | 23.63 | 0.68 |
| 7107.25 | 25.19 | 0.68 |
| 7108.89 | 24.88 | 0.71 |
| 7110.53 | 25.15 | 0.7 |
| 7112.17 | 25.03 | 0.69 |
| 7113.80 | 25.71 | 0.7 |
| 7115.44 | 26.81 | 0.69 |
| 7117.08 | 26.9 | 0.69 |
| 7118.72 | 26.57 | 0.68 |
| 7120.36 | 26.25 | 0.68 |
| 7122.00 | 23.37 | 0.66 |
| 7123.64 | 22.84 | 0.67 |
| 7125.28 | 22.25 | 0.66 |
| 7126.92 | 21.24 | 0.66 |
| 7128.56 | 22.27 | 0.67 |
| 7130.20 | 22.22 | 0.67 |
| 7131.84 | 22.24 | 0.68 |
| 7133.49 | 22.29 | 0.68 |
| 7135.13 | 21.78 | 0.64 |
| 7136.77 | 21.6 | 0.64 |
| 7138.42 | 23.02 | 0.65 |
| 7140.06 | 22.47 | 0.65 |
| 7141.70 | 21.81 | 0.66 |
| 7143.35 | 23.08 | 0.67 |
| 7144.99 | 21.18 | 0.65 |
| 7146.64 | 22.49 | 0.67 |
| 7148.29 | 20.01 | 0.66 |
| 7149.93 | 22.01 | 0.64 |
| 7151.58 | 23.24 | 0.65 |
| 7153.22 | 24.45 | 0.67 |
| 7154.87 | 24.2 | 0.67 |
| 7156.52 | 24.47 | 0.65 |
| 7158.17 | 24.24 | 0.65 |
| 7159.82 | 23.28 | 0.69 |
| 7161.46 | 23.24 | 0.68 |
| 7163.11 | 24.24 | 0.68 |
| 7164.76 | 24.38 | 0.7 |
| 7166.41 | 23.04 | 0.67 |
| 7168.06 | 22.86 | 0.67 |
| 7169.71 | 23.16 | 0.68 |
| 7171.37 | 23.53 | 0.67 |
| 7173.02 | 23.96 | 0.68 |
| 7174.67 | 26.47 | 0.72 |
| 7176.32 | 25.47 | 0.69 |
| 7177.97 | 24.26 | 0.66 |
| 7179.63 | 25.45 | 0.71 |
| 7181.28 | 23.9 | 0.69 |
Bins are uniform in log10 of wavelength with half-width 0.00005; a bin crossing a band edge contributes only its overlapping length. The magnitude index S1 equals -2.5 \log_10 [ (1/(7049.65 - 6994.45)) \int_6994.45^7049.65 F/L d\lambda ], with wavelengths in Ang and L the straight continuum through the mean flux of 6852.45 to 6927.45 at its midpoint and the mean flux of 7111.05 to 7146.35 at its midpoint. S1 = -0.22 mag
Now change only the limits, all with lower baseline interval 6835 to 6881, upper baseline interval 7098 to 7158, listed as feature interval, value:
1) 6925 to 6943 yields -0.14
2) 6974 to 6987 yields -0.13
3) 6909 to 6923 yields -0.06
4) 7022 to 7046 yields -0.25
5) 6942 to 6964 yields -0.15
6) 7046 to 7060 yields -0.19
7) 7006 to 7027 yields -0.19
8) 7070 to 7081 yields -0.16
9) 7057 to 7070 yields -0.10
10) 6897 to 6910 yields -0.03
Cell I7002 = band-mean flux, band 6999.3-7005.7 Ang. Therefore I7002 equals 26.5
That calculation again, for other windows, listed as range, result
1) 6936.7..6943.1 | 24.9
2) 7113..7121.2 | 26.4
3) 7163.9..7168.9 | 23.4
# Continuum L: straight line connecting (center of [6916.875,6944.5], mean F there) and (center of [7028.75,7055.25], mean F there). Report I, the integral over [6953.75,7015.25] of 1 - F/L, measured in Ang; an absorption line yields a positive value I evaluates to 1.2 Ang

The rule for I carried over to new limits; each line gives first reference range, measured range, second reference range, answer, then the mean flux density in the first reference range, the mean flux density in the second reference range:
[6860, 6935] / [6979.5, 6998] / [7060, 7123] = -1.7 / 22.1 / 25.2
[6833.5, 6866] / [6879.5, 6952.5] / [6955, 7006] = 0.7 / 20.9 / 25.6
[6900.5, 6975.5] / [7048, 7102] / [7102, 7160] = -3.9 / 24.2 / 23.5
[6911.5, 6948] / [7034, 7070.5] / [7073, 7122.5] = -3.7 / 23.9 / 25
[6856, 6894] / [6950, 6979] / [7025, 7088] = -1.4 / 21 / 27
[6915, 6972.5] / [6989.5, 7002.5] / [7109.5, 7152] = -1.0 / 24.5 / 23.2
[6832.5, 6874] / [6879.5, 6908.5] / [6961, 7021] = 1.0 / 20.9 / 25.8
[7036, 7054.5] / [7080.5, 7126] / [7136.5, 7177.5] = 2.4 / 28.8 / 23.3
